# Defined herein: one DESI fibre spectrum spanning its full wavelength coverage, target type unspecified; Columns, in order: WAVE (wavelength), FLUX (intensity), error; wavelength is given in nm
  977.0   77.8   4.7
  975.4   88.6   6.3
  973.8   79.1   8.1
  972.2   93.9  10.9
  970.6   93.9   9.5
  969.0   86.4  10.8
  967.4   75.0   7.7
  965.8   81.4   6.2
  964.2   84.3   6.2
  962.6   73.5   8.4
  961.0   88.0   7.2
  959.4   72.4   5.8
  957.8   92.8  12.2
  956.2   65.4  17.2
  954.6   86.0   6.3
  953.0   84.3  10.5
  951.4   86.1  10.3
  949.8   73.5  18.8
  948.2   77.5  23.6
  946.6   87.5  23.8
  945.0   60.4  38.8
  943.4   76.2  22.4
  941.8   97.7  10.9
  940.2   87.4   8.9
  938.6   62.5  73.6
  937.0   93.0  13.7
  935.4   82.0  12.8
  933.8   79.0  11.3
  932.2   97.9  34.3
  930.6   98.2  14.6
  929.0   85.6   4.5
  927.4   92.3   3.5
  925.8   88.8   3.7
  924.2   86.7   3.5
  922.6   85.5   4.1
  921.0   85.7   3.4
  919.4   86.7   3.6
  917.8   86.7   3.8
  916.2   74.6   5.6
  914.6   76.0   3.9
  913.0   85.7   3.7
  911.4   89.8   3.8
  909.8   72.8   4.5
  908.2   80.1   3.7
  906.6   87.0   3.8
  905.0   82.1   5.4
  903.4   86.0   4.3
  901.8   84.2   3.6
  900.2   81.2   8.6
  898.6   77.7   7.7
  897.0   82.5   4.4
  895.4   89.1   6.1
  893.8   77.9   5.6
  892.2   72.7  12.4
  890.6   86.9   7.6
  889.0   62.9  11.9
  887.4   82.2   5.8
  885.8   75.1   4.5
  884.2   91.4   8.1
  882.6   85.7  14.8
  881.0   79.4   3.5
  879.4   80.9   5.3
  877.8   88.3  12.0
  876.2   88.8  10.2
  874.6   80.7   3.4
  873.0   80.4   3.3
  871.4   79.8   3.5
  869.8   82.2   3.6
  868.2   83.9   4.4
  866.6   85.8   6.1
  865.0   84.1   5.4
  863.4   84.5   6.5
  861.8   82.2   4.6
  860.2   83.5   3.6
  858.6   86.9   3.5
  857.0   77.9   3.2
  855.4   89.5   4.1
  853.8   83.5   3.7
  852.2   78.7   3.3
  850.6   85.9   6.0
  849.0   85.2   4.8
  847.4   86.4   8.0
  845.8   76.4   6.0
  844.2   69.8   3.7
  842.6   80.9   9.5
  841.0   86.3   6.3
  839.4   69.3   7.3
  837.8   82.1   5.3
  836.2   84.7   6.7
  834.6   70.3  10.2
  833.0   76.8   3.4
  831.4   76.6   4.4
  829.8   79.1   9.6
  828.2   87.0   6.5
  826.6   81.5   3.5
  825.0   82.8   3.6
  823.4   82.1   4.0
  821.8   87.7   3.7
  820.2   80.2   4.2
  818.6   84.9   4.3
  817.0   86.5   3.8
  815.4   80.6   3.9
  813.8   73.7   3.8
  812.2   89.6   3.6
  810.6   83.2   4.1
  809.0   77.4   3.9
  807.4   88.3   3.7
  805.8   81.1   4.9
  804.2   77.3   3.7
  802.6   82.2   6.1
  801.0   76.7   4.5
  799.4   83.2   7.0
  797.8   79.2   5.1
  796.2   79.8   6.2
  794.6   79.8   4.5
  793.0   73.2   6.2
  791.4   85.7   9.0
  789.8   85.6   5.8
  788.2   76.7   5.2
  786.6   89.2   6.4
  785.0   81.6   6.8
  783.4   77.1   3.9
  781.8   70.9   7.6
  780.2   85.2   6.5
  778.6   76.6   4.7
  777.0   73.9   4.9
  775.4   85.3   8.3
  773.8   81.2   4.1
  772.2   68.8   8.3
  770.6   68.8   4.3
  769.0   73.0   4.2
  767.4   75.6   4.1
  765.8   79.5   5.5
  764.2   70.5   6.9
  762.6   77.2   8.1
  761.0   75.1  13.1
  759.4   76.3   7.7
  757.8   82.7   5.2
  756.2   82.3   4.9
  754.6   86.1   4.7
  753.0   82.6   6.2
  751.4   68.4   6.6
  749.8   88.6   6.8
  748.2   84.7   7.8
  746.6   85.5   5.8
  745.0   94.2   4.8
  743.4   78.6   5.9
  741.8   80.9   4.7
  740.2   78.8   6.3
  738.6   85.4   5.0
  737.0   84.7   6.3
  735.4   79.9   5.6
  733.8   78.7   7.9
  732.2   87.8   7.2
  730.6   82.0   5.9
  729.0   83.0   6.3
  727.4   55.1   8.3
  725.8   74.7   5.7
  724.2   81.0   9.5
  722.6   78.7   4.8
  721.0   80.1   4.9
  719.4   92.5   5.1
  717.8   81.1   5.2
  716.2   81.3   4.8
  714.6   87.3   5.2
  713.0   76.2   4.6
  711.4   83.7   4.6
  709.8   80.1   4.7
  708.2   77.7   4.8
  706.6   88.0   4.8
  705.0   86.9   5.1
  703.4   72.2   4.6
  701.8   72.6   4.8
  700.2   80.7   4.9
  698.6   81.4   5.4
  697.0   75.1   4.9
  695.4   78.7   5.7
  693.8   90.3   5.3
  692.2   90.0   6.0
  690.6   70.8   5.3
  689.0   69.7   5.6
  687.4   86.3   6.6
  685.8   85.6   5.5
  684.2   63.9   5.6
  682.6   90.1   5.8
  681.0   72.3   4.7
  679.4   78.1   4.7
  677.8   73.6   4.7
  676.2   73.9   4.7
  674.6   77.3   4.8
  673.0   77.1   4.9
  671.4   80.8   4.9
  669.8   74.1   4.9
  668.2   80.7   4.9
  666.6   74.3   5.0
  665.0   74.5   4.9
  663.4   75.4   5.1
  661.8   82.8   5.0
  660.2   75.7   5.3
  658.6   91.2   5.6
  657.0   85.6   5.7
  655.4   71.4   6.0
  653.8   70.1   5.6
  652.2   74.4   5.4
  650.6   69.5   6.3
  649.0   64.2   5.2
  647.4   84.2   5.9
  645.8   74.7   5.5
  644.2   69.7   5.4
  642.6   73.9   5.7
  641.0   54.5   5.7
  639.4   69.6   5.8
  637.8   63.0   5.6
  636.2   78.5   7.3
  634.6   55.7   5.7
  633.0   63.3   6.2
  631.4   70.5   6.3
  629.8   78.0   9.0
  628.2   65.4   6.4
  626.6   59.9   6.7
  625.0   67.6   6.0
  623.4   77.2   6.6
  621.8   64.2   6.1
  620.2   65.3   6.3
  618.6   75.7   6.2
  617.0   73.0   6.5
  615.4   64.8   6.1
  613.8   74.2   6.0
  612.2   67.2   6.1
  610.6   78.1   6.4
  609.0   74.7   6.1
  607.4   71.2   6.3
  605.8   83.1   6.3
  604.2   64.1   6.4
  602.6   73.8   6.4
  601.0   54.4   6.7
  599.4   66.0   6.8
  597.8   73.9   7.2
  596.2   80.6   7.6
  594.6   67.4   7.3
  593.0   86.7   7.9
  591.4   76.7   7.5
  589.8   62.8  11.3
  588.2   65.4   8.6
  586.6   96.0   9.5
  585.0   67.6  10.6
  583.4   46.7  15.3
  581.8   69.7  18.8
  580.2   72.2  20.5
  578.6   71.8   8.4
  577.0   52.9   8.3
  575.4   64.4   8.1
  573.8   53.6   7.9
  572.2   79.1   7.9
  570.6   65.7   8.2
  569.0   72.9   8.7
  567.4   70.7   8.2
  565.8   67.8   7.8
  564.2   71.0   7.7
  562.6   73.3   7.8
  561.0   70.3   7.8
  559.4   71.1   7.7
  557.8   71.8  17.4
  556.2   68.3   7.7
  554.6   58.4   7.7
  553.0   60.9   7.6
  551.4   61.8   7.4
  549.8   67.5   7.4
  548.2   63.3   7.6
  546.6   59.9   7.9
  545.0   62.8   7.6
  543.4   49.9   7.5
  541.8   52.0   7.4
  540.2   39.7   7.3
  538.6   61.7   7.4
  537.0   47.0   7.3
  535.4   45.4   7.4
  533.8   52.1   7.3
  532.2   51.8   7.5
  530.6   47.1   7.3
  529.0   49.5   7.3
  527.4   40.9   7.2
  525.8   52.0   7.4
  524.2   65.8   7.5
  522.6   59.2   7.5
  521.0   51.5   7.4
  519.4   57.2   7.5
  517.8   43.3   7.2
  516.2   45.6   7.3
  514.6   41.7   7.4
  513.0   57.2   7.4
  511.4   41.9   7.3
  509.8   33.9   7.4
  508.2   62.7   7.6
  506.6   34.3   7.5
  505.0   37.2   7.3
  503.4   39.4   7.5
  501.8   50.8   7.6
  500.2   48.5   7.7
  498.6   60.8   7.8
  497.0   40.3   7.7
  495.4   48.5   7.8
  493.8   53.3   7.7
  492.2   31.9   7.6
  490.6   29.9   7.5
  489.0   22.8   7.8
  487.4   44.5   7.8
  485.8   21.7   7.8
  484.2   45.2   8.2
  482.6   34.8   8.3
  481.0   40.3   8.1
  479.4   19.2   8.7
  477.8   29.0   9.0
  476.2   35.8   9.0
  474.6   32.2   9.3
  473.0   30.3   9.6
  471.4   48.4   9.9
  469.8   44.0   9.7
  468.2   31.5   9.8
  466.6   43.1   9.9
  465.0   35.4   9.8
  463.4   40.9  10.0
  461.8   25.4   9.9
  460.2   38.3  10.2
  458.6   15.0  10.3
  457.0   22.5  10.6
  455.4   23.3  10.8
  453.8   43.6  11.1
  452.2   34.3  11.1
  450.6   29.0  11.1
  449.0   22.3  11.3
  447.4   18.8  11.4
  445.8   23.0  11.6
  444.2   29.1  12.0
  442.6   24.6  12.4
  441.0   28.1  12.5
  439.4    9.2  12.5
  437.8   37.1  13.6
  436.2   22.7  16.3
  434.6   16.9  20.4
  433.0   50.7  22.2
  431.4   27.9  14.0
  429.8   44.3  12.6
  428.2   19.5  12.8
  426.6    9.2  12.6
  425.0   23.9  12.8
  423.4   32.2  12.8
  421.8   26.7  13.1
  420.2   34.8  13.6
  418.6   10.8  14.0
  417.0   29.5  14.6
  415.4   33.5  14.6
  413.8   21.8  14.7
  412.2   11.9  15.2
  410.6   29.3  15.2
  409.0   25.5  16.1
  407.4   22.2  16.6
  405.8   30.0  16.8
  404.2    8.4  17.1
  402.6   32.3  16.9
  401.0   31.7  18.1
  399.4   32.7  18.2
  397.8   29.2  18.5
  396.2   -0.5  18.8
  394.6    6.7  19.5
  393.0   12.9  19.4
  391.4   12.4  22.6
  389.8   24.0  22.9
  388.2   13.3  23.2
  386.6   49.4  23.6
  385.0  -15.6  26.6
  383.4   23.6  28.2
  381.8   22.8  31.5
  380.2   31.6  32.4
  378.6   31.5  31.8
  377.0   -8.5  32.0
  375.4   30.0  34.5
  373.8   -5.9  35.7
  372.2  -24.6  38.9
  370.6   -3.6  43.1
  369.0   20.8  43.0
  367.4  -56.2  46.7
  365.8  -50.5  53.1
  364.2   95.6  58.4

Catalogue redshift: 0.23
